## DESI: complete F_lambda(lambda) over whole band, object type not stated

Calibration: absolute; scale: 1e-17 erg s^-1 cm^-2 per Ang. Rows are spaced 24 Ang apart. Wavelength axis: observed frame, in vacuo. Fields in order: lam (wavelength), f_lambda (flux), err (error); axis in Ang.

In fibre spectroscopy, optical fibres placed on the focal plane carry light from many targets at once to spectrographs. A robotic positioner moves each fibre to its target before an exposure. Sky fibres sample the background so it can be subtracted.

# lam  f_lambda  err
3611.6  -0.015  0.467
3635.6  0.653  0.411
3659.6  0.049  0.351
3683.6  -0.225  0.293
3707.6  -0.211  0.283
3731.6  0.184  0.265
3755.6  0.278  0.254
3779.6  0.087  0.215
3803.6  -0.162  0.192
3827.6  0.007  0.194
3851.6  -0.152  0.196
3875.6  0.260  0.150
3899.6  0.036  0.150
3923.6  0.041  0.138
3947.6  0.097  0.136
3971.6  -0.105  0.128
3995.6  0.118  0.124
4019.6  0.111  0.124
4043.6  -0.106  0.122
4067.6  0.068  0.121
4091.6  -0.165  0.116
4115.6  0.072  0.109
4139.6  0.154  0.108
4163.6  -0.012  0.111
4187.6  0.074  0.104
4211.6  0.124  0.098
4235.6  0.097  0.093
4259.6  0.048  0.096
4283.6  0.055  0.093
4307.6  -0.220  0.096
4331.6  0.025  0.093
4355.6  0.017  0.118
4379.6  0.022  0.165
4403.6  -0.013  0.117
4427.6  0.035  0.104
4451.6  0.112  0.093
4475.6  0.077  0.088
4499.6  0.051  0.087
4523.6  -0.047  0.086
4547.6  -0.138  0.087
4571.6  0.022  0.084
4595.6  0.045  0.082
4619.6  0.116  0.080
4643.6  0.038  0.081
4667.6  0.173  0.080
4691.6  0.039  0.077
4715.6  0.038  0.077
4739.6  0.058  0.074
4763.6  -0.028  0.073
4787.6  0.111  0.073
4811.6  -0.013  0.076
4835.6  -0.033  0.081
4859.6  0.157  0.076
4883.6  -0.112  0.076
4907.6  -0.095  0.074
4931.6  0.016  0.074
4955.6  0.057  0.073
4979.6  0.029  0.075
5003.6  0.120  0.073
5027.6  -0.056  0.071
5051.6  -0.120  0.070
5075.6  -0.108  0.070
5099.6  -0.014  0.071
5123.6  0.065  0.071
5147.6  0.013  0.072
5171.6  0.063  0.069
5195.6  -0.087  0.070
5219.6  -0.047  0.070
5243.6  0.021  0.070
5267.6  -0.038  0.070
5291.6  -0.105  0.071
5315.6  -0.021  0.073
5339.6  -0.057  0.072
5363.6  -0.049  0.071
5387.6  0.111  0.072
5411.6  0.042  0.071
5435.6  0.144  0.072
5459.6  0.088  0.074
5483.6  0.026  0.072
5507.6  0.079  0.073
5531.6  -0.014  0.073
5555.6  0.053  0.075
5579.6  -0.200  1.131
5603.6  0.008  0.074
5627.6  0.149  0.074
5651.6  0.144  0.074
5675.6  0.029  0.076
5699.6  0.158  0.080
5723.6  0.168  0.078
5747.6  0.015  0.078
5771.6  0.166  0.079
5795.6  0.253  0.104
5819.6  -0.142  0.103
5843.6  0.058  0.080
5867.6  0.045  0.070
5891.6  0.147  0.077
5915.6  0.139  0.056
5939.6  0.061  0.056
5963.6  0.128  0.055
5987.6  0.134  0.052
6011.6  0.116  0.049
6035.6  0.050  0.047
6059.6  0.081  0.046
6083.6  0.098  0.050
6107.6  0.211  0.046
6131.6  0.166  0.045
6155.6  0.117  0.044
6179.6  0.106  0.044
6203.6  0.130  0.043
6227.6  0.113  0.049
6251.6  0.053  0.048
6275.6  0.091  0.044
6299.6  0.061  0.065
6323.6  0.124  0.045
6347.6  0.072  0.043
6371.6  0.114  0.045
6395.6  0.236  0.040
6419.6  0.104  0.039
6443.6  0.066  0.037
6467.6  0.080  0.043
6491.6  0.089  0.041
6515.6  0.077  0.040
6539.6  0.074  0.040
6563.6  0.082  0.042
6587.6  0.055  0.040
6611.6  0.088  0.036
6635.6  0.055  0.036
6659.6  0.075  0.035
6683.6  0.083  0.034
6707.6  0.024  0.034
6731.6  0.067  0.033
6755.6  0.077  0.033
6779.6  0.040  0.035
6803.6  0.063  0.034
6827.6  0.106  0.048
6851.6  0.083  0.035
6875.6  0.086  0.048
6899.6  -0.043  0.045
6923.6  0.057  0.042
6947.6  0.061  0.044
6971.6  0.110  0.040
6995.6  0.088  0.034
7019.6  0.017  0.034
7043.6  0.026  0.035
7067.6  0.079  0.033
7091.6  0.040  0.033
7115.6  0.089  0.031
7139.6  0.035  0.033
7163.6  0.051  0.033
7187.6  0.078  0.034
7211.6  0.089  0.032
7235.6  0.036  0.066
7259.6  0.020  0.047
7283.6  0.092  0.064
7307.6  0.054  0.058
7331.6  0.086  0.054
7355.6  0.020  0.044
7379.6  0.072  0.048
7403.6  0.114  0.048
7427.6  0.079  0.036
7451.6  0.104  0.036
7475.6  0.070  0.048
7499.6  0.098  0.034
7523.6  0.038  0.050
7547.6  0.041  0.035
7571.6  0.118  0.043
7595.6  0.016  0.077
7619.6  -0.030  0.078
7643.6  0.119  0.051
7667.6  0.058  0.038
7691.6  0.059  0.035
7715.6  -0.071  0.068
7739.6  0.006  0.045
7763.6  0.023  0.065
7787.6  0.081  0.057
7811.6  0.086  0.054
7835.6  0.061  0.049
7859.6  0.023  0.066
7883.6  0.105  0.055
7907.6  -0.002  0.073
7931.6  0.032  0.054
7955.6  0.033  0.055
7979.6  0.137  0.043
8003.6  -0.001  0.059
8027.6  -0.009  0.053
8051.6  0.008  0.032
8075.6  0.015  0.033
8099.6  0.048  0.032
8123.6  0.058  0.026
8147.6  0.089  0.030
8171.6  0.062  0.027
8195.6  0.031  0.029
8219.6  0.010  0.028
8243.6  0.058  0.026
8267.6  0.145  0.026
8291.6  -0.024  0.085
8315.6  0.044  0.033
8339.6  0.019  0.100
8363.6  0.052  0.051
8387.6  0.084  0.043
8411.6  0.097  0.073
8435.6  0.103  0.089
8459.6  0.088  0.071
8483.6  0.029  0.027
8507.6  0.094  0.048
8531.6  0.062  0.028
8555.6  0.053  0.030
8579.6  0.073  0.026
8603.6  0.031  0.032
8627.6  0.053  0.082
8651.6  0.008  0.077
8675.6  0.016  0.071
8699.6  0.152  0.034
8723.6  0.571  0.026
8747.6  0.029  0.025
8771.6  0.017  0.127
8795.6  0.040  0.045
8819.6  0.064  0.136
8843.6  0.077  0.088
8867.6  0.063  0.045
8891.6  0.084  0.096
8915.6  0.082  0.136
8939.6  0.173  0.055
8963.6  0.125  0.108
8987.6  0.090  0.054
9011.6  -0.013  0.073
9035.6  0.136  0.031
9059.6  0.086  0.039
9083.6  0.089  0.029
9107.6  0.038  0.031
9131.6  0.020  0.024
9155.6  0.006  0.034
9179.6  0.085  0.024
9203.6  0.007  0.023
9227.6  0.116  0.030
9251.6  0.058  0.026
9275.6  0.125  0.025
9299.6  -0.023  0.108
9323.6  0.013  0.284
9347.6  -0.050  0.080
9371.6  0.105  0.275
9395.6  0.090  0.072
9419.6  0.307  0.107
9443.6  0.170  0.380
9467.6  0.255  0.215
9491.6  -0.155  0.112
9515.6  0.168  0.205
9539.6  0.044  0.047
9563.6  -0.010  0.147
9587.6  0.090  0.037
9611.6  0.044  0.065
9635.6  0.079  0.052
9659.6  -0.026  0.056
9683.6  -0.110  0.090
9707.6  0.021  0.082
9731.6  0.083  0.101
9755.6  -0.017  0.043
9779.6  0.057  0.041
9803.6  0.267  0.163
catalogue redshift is 1.34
